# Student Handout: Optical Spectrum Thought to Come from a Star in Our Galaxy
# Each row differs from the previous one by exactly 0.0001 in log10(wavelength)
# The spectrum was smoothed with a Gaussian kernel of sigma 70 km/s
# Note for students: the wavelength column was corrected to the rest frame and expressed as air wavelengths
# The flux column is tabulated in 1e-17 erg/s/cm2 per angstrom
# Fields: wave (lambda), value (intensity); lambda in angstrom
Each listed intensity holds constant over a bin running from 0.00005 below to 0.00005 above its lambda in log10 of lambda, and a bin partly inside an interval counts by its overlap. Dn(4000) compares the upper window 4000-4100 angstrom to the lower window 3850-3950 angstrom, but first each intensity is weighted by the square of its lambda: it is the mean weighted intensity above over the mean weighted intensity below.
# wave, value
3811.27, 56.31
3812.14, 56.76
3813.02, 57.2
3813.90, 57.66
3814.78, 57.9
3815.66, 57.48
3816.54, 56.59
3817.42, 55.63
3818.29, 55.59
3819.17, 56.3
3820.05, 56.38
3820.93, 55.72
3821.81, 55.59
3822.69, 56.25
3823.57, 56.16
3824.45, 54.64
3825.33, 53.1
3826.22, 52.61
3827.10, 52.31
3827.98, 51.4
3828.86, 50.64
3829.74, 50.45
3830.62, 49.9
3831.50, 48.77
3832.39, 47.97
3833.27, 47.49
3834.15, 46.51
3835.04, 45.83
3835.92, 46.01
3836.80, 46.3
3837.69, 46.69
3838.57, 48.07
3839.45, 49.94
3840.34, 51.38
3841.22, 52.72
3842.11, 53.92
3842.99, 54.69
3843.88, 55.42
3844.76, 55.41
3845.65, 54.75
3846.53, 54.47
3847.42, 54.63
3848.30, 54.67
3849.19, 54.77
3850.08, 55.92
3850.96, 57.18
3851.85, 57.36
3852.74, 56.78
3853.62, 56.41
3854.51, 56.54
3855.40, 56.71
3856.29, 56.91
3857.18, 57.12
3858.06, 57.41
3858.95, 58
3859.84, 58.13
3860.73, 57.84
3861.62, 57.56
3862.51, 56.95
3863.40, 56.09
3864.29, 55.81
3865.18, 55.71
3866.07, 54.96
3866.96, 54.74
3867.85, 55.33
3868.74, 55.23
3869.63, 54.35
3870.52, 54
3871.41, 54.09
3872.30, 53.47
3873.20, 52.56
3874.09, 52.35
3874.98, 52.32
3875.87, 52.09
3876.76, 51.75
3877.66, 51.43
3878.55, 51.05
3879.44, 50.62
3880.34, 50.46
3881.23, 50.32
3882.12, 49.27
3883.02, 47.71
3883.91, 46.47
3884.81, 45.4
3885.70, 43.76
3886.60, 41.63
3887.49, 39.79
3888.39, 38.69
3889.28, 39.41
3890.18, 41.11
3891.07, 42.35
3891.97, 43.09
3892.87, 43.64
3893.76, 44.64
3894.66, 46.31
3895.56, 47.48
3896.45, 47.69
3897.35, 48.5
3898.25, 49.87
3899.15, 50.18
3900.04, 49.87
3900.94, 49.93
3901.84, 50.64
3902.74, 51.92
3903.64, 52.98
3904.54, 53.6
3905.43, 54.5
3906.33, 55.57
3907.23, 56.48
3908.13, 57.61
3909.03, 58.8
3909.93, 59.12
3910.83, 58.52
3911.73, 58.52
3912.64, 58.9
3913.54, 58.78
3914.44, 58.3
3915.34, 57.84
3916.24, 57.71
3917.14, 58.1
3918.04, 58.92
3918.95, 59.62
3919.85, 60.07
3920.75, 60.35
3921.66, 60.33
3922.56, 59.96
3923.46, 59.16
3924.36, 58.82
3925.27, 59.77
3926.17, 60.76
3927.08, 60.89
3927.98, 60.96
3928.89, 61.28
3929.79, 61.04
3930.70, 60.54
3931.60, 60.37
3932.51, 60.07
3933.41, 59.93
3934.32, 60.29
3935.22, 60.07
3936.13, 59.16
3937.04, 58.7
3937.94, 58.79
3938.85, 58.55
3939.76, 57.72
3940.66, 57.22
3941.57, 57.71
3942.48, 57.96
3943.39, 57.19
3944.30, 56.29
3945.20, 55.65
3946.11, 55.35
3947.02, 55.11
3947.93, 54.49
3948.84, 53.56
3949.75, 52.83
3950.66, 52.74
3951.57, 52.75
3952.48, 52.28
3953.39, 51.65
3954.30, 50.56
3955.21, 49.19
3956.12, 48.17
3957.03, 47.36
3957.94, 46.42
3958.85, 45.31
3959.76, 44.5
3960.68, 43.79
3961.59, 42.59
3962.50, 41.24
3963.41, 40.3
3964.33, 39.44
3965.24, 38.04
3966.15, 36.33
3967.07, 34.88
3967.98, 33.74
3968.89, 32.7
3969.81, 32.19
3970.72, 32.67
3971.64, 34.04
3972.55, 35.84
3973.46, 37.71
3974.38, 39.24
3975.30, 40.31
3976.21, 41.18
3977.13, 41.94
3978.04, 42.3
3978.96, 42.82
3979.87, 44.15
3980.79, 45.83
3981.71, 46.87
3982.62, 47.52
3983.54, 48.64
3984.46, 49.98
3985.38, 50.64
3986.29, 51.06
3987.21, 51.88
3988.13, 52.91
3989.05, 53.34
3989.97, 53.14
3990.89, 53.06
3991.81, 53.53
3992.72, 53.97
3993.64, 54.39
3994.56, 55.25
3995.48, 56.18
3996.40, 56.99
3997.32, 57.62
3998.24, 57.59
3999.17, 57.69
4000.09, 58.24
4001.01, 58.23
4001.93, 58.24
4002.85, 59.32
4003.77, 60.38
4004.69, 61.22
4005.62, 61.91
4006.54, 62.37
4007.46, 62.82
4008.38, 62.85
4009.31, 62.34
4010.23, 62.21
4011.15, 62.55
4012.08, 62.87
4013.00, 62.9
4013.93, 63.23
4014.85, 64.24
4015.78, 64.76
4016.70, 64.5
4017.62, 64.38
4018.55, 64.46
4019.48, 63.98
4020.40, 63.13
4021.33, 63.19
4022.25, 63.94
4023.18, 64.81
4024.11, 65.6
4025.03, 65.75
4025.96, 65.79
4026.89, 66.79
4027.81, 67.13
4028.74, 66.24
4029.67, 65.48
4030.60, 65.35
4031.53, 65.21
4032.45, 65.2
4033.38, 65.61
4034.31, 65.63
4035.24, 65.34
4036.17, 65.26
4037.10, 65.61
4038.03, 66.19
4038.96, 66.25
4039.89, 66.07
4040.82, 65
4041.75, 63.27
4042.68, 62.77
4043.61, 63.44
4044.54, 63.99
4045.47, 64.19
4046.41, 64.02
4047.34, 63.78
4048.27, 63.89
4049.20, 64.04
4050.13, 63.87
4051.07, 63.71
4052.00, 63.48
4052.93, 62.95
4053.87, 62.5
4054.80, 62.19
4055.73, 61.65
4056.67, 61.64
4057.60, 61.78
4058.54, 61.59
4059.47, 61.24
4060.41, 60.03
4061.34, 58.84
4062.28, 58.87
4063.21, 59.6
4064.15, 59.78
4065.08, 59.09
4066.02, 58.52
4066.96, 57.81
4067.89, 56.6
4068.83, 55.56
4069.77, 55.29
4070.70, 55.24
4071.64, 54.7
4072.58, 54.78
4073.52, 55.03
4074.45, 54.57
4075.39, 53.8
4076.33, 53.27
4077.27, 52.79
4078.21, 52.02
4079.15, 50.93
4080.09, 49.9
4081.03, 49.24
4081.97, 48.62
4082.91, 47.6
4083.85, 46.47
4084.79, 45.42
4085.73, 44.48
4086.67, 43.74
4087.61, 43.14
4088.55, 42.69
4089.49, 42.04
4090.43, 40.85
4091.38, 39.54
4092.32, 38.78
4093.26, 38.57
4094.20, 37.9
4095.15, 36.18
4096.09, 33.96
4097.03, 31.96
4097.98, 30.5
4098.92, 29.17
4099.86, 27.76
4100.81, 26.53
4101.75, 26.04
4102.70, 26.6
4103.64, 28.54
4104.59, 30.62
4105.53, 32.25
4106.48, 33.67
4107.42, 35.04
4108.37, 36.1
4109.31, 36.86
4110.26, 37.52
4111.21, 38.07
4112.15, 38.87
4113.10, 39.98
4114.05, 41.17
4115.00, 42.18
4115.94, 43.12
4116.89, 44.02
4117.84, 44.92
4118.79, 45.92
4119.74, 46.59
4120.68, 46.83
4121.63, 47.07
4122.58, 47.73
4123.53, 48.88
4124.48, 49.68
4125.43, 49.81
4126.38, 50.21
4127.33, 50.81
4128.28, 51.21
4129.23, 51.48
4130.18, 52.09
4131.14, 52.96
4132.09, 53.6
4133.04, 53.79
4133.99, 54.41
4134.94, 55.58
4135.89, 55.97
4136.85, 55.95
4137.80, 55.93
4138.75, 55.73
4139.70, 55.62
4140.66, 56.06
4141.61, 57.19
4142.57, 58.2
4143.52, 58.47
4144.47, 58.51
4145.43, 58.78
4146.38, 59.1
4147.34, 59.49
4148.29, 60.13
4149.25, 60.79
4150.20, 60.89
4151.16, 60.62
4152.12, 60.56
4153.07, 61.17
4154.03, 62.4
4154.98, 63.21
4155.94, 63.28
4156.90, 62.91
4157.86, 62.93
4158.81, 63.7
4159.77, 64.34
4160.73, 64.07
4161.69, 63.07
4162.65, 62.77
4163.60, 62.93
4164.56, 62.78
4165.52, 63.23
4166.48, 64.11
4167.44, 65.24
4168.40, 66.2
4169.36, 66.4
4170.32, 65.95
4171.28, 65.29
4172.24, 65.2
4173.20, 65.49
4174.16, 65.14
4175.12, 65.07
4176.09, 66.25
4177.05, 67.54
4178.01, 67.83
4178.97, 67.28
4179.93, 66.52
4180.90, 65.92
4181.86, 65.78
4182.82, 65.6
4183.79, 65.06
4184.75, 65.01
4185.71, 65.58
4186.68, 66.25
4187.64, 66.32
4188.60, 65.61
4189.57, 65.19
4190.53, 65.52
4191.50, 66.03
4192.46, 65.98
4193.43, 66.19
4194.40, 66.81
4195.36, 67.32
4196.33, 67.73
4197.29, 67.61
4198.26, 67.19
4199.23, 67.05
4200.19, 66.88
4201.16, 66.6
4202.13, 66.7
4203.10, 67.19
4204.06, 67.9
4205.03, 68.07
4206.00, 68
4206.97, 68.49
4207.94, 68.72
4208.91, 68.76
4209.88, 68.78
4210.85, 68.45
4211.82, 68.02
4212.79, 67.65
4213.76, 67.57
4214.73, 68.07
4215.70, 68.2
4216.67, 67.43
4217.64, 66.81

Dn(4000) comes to 1.1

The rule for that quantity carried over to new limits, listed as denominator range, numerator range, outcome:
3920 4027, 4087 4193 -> 1.07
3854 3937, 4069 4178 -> 1.06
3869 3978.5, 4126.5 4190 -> 1.36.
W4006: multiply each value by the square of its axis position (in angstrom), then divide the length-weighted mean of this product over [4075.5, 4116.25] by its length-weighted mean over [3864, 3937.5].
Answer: 0.8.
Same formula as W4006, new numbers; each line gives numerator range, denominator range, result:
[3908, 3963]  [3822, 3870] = 1.09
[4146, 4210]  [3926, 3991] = 1.47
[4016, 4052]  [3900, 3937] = 1.18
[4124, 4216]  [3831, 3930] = 1.36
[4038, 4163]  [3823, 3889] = 1.12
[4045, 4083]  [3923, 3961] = 1.11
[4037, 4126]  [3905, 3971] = 0.99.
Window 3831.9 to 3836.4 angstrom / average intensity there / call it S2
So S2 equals 46.7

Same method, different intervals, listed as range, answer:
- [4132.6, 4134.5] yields 54.2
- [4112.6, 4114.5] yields 40.4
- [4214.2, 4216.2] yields 68.2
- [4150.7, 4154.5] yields 61.2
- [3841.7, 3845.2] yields 54.9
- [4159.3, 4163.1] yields 63.5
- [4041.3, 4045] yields 63.4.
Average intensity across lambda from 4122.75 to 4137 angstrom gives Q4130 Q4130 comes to 52.2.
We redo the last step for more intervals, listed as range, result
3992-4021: 60.6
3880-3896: 44.5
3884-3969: 52.2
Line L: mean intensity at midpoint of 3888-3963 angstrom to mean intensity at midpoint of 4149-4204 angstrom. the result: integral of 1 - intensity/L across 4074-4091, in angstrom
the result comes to 3.7 angstrom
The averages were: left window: 54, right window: 65.1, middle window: 47.8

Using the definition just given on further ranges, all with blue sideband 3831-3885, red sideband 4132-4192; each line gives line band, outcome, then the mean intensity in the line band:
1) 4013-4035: -2.6 angstrom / 64.9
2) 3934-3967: 2.8 angstrom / 51.1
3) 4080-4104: 8.8 angstrom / 38.2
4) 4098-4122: 9.5 angstrom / 36.9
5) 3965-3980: 5.1 angstrom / 37.5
